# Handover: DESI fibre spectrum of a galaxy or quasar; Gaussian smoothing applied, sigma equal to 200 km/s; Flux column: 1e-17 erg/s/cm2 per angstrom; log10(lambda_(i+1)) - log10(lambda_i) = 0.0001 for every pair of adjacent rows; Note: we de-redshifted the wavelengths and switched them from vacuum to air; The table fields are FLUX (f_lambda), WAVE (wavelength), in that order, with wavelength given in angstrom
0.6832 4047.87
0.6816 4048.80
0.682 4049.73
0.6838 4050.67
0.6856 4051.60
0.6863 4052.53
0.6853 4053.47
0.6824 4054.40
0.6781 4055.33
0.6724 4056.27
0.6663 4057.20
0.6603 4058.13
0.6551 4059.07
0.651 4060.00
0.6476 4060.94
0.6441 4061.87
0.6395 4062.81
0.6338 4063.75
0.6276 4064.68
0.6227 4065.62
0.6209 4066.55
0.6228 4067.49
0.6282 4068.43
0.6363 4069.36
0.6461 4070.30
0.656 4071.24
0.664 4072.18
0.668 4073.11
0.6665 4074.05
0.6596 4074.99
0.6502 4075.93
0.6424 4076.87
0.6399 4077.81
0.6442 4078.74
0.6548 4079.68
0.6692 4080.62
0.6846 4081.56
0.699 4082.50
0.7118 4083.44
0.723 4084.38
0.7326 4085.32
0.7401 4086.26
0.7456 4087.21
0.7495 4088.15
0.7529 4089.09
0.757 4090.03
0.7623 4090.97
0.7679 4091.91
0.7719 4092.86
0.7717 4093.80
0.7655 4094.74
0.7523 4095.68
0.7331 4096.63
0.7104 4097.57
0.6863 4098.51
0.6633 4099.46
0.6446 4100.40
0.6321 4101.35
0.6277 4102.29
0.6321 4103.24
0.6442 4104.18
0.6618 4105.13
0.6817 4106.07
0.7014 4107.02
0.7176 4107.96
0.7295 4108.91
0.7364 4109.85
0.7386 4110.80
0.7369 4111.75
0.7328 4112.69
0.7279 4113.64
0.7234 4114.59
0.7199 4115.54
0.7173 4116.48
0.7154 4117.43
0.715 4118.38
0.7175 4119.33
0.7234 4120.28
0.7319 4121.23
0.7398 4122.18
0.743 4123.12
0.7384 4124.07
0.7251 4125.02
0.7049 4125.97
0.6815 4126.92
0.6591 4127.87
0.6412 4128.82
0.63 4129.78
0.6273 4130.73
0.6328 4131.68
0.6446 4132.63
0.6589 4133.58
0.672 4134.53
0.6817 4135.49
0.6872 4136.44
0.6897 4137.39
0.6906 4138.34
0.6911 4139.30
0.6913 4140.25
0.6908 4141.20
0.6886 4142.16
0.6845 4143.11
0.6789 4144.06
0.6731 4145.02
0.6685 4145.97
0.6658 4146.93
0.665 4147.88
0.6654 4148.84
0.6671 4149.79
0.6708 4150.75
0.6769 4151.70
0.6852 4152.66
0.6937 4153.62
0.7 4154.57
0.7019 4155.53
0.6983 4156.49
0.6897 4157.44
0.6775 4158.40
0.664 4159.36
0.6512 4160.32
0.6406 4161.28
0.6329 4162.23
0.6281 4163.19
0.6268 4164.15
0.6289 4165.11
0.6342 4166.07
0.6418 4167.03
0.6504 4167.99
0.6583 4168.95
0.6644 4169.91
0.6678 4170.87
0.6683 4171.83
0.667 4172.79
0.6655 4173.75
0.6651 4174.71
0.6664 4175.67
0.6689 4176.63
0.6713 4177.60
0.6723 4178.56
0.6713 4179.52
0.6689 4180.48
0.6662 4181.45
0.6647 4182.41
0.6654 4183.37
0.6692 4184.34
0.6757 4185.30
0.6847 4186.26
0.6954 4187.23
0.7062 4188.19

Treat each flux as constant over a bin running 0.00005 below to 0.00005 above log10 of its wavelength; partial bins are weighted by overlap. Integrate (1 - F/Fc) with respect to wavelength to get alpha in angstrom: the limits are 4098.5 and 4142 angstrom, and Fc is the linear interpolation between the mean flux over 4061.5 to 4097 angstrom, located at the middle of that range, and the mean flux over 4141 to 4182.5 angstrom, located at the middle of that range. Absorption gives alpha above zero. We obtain -0.85 angstrom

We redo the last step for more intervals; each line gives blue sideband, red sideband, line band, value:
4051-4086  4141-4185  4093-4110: -0.80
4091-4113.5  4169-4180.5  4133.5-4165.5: 0.41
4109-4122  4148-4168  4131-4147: 0.36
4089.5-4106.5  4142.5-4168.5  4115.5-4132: -0.27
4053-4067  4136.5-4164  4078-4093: -1.39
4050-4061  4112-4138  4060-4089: 0.51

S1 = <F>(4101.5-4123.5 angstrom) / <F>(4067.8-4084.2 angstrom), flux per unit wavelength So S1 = 1.1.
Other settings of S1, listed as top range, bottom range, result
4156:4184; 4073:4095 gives 0.93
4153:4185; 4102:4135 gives 0.95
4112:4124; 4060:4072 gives 1.14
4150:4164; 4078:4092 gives 0.94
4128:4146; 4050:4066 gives 1.01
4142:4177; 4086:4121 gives 0.93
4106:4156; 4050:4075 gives 1.06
